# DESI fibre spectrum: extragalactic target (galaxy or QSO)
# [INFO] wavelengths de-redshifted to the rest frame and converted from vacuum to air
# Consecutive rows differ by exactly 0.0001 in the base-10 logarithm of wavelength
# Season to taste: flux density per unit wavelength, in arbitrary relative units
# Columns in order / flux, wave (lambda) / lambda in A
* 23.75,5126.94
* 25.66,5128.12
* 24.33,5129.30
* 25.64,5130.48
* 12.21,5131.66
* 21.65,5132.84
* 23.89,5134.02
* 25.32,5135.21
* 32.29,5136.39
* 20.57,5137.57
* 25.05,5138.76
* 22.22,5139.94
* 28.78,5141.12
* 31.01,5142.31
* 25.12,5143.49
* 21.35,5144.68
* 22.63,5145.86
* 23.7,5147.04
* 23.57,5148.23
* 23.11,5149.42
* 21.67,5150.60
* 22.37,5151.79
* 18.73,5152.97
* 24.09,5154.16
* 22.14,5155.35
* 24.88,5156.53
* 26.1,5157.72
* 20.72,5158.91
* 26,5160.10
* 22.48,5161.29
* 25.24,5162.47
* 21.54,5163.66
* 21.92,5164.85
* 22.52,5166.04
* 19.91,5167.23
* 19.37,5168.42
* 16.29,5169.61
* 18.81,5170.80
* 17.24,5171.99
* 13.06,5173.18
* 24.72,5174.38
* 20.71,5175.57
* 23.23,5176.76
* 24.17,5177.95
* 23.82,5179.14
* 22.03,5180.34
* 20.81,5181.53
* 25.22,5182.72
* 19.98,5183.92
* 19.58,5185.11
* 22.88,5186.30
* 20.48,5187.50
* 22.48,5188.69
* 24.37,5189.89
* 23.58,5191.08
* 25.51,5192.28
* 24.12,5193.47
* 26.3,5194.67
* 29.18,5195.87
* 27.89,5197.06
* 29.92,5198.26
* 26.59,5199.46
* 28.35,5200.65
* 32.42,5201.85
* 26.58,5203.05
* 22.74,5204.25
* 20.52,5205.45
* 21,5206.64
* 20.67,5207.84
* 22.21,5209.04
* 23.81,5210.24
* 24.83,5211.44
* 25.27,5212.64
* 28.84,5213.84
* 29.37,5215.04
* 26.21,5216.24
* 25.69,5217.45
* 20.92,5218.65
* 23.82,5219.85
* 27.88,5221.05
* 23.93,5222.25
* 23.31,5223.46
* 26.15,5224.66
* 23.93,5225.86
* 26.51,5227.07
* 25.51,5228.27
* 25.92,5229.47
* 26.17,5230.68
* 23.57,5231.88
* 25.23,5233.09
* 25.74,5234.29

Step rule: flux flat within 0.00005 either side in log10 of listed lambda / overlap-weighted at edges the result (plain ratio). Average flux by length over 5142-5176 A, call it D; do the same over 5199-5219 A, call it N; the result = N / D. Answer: 1.1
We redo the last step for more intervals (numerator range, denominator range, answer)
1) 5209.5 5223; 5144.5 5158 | 1.11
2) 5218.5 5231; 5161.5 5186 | 1.19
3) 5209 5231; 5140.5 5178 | 1.13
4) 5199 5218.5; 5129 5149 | 1.05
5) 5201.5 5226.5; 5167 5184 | 1.20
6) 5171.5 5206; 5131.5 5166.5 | 1.01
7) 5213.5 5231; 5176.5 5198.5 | 1.07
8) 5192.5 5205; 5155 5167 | 1.17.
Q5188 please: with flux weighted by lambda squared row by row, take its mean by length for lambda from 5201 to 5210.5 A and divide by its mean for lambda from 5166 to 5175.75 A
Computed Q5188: 1.3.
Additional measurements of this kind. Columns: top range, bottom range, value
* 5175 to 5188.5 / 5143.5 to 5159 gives 0.98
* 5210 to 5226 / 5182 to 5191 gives 1.16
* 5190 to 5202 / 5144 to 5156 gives 1.23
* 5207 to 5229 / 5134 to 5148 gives 1.02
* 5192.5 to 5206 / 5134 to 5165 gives 1.14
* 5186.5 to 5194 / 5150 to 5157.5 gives 1.05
